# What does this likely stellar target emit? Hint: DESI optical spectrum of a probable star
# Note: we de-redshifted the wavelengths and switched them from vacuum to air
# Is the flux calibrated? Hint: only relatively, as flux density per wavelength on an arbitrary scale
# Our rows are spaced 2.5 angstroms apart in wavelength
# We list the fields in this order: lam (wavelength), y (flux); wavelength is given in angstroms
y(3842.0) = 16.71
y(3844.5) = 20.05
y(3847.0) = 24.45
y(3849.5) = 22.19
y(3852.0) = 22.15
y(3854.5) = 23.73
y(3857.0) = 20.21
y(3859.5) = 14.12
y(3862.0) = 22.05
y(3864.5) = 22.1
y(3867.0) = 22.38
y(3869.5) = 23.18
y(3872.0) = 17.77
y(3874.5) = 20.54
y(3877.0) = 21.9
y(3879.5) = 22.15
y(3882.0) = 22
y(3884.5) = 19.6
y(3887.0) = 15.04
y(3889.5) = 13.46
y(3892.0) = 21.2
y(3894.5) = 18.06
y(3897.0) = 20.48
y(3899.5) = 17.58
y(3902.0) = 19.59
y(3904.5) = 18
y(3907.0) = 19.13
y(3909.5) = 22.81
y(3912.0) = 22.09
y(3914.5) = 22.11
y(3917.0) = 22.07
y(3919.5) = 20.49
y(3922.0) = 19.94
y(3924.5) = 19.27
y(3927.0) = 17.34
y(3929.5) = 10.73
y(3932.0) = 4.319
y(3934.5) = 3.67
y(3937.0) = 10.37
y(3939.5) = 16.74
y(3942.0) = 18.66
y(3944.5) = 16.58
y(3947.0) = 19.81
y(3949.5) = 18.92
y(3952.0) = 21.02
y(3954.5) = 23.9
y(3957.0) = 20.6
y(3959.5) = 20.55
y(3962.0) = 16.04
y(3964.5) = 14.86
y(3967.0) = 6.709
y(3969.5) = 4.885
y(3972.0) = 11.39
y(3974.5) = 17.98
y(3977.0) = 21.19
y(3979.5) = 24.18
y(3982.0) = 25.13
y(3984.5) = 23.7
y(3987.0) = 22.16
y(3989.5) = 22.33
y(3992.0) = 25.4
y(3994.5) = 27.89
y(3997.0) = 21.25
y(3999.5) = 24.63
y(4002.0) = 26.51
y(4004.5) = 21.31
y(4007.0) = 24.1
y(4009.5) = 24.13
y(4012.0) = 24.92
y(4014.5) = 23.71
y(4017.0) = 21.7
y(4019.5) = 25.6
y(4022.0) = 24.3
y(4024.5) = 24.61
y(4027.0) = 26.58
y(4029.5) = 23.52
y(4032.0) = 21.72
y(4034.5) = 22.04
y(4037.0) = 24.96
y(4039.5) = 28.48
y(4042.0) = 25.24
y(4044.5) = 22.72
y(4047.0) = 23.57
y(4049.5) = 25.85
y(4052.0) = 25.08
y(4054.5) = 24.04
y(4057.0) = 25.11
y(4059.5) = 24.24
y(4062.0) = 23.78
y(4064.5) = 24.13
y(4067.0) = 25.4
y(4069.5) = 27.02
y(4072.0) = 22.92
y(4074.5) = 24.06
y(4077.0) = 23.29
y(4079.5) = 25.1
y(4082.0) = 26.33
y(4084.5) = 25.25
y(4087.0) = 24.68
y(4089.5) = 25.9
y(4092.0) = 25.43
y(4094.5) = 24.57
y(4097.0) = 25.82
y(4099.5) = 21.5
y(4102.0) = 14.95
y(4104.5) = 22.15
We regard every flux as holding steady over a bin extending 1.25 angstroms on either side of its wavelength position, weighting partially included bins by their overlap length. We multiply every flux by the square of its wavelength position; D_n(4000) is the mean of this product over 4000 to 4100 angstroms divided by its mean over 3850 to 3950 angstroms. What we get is 1.42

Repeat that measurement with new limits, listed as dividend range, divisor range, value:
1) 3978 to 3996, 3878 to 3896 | 1.36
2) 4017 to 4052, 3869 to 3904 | 1.36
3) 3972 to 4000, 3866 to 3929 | 1.20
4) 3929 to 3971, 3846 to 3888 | 0.73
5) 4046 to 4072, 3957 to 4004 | 1.29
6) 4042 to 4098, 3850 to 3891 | 1.36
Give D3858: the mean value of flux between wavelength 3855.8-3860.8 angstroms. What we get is 17.2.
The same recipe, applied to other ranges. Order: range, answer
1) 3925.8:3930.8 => 13.9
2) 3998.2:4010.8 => 24.1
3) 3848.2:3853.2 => 22.2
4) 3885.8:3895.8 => 17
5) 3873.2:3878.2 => 21.2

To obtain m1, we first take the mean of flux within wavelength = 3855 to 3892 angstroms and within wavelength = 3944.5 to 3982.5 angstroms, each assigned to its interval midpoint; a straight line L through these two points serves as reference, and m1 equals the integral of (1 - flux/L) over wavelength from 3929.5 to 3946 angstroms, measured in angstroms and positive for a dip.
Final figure 5.84 angstroms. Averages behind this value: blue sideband 19.9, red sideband 17.6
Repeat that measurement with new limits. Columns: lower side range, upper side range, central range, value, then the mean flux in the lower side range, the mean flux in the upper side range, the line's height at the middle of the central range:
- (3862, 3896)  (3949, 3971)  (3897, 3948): 2.6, 20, 16.2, 18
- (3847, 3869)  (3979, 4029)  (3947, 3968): 4.7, 21.4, 24.2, 23.3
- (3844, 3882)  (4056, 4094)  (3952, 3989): 7.7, 21.3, 24.8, 23.1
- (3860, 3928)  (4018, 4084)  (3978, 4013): -1.7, 20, 24.6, 23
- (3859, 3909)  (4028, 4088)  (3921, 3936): 6.1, 19.6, 24.5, 20.9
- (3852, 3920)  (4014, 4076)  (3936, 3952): 3.3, 20.2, 24.4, 21.7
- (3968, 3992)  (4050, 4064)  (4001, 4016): -1.9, 19.4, 24.5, 21.3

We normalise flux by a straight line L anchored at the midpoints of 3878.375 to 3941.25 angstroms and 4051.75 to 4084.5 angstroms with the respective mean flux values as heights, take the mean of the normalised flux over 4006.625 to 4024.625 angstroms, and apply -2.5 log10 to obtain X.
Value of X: -0.08 mag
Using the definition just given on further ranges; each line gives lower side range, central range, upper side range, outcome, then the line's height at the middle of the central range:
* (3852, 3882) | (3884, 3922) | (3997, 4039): 0.12 mag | 21.7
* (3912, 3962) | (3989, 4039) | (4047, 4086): -0.12 mag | 21.7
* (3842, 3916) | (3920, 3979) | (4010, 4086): 0.37 mag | 22.1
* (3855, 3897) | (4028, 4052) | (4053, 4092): -0.02 mag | 24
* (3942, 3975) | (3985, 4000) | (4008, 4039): -0.17 mag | 20.4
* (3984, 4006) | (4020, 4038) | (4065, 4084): 0.01 mag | 24.3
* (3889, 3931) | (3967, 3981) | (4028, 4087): 0.37 mag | 21.5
